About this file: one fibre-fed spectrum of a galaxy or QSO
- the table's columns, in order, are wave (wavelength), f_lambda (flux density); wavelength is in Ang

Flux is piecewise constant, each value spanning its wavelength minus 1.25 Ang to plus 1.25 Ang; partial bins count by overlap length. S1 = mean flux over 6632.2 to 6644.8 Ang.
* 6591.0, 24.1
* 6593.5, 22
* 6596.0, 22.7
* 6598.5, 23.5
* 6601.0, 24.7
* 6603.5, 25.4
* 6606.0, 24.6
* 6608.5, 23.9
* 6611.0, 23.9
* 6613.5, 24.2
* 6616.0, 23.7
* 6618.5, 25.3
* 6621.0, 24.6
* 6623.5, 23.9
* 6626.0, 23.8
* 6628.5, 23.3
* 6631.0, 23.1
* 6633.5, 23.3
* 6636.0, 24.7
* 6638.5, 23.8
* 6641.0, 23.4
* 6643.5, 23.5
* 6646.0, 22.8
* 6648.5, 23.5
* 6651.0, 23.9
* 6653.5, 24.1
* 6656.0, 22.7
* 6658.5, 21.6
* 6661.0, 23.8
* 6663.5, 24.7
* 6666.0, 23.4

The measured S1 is 23.7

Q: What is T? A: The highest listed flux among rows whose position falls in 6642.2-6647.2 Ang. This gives 23.5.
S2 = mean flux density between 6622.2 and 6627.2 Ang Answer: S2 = 23.9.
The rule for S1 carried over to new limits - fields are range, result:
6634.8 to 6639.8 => 24.2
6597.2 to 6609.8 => 24.4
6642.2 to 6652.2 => 23.4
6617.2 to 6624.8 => 24.6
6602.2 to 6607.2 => 25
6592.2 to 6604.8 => 23.7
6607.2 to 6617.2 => 23.9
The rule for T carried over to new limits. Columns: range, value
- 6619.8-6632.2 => 24.6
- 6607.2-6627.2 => 25.3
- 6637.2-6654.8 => 24.1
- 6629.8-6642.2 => 24.7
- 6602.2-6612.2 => 25.4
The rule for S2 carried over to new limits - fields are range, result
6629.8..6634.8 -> 23.2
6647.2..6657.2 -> 23.6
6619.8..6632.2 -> 23.7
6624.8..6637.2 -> 23.6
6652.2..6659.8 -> 22.8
